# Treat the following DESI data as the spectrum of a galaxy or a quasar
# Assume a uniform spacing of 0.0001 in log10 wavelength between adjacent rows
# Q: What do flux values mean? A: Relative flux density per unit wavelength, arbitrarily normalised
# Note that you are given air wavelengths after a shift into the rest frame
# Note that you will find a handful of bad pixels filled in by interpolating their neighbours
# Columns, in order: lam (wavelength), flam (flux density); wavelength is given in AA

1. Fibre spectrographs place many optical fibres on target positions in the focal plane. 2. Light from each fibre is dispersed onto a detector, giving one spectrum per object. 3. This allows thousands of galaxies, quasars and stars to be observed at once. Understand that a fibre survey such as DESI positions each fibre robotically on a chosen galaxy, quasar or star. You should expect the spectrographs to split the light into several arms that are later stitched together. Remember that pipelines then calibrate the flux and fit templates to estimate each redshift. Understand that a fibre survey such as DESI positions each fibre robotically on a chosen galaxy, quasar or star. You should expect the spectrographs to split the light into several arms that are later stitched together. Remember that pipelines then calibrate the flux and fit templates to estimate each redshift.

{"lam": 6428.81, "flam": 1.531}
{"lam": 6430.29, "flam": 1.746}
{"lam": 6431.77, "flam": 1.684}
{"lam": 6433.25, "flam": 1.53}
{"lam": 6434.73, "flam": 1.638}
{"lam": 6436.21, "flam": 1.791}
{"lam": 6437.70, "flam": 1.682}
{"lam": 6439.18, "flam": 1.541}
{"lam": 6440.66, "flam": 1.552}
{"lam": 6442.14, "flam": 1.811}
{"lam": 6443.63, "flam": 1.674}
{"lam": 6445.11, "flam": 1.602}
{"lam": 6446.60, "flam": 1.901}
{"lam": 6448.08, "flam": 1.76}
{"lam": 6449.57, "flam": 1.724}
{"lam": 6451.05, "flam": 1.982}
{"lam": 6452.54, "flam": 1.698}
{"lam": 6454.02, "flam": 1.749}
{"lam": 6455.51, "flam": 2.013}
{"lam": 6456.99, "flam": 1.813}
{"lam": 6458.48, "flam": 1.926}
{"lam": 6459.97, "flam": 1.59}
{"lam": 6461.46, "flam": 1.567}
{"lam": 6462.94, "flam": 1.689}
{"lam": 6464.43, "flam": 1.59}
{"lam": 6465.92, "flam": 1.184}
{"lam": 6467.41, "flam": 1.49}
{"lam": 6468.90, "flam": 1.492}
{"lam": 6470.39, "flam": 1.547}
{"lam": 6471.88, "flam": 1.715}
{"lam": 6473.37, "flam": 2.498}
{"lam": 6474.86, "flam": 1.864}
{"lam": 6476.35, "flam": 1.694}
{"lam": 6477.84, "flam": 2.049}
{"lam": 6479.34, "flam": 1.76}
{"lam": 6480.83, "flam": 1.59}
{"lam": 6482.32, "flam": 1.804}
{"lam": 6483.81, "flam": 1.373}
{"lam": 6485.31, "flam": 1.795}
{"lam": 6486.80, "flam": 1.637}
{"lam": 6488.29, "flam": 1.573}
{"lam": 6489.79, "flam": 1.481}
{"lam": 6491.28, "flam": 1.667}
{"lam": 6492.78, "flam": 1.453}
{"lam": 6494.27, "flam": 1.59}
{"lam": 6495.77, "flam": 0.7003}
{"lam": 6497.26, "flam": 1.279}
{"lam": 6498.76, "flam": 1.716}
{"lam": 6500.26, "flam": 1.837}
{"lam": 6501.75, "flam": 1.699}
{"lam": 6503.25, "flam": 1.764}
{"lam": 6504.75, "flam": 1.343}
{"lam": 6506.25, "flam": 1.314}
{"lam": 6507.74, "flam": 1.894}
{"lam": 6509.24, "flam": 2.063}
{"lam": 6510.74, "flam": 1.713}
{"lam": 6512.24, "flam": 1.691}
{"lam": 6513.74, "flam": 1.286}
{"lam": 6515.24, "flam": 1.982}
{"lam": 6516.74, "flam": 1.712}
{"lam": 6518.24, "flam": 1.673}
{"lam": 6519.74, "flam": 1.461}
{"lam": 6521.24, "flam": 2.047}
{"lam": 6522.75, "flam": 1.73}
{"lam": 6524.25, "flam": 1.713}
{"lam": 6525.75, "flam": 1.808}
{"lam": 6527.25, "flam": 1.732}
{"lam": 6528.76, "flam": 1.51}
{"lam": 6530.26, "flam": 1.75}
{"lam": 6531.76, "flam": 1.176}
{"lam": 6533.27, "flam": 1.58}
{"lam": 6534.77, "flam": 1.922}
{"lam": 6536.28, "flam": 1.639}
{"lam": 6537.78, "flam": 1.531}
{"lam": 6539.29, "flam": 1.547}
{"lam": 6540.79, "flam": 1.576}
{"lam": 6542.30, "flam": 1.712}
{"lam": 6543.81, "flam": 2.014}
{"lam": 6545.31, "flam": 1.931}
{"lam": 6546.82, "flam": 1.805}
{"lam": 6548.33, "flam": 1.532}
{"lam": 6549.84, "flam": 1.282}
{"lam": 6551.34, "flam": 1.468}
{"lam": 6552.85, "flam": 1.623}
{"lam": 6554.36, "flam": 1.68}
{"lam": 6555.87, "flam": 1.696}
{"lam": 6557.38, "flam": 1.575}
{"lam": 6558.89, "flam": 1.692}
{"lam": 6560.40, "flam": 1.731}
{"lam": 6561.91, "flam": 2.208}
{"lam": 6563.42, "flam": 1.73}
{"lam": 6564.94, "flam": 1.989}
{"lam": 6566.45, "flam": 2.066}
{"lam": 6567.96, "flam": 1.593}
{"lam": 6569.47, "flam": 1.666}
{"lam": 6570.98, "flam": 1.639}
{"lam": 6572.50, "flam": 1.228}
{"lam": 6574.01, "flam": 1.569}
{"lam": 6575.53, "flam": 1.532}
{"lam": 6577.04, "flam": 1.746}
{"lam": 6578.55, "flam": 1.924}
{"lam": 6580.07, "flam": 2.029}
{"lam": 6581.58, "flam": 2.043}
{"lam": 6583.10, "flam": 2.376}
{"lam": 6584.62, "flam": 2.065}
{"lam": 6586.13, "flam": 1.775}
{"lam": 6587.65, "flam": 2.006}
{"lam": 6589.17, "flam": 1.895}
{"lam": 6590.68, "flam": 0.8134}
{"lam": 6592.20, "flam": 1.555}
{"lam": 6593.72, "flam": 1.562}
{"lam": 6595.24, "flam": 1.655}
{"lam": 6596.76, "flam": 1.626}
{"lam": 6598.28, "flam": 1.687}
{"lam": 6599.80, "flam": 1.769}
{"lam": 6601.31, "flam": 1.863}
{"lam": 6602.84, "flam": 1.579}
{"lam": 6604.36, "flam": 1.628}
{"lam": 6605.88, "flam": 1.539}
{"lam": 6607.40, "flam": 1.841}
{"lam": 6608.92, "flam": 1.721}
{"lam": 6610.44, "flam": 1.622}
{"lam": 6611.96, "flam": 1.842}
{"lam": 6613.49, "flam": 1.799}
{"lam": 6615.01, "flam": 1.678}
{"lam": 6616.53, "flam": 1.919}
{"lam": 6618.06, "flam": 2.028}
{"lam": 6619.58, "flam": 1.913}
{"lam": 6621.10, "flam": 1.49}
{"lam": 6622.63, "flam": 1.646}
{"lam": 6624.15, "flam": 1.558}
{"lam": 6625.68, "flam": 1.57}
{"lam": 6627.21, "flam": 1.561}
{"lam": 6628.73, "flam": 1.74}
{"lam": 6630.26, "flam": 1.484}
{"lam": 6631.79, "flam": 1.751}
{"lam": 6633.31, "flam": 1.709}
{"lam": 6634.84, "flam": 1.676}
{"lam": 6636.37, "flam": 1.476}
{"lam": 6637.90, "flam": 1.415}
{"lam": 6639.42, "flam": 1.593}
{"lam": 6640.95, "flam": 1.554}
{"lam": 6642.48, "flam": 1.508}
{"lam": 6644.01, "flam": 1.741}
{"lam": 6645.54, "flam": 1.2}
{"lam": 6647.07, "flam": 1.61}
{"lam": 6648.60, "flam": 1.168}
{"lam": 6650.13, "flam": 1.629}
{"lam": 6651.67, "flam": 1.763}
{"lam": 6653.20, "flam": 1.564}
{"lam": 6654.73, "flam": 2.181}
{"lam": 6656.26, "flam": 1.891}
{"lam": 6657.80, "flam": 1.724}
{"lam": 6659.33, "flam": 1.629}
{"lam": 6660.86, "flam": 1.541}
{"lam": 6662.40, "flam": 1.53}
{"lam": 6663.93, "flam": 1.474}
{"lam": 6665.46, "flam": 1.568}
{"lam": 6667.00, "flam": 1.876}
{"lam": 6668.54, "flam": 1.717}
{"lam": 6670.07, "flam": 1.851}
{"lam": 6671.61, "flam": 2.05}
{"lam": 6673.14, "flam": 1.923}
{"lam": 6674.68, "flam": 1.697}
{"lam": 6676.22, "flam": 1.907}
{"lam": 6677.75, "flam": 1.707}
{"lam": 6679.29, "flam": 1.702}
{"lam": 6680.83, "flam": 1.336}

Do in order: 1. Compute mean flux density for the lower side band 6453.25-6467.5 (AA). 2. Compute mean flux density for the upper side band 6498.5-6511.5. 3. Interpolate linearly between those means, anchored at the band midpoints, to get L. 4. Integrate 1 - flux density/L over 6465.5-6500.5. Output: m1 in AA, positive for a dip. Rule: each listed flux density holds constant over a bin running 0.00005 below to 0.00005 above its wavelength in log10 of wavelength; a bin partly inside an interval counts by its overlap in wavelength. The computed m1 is 1.5 AA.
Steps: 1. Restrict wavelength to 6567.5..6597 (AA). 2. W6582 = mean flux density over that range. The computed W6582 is 1.72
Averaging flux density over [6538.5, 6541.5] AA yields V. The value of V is 1.56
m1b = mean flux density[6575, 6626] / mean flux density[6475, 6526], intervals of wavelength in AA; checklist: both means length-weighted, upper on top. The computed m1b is 1.06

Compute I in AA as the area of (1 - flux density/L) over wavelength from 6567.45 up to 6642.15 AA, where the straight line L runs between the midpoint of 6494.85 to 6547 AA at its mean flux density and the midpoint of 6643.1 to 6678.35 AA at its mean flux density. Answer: -0.7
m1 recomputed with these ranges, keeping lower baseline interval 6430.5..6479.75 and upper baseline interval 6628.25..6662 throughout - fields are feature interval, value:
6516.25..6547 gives -0.3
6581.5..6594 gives -1.0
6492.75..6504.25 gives 1.3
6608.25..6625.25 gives -1.2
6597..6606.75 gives -0.2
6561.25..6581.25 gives -1.3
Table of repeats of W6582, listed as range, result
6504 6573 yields 1.68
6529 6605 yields 1.7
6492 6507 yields 1.47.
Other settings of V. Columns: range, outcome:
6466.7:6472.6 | 1.56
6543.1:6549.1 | 1.82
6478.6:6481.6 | 1.68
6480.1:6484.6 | 1.59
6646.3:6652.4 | 1.54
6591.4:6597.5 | 1.59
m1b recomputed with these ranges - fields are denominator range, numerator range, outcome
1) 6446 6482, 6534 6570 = 0.98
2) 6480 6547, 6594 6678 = 1.02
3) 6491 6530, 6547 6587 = 1.07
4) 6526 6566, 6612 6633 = 1.01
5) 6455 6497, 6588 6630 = 1.02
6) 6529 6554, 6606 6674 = 1.03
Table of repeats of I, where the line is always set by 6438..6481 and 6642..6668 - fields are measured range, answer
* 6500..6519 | 0.2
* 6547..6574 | 0.1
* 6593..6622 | -1.3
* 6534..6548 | -0.4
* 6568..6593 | -1.1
